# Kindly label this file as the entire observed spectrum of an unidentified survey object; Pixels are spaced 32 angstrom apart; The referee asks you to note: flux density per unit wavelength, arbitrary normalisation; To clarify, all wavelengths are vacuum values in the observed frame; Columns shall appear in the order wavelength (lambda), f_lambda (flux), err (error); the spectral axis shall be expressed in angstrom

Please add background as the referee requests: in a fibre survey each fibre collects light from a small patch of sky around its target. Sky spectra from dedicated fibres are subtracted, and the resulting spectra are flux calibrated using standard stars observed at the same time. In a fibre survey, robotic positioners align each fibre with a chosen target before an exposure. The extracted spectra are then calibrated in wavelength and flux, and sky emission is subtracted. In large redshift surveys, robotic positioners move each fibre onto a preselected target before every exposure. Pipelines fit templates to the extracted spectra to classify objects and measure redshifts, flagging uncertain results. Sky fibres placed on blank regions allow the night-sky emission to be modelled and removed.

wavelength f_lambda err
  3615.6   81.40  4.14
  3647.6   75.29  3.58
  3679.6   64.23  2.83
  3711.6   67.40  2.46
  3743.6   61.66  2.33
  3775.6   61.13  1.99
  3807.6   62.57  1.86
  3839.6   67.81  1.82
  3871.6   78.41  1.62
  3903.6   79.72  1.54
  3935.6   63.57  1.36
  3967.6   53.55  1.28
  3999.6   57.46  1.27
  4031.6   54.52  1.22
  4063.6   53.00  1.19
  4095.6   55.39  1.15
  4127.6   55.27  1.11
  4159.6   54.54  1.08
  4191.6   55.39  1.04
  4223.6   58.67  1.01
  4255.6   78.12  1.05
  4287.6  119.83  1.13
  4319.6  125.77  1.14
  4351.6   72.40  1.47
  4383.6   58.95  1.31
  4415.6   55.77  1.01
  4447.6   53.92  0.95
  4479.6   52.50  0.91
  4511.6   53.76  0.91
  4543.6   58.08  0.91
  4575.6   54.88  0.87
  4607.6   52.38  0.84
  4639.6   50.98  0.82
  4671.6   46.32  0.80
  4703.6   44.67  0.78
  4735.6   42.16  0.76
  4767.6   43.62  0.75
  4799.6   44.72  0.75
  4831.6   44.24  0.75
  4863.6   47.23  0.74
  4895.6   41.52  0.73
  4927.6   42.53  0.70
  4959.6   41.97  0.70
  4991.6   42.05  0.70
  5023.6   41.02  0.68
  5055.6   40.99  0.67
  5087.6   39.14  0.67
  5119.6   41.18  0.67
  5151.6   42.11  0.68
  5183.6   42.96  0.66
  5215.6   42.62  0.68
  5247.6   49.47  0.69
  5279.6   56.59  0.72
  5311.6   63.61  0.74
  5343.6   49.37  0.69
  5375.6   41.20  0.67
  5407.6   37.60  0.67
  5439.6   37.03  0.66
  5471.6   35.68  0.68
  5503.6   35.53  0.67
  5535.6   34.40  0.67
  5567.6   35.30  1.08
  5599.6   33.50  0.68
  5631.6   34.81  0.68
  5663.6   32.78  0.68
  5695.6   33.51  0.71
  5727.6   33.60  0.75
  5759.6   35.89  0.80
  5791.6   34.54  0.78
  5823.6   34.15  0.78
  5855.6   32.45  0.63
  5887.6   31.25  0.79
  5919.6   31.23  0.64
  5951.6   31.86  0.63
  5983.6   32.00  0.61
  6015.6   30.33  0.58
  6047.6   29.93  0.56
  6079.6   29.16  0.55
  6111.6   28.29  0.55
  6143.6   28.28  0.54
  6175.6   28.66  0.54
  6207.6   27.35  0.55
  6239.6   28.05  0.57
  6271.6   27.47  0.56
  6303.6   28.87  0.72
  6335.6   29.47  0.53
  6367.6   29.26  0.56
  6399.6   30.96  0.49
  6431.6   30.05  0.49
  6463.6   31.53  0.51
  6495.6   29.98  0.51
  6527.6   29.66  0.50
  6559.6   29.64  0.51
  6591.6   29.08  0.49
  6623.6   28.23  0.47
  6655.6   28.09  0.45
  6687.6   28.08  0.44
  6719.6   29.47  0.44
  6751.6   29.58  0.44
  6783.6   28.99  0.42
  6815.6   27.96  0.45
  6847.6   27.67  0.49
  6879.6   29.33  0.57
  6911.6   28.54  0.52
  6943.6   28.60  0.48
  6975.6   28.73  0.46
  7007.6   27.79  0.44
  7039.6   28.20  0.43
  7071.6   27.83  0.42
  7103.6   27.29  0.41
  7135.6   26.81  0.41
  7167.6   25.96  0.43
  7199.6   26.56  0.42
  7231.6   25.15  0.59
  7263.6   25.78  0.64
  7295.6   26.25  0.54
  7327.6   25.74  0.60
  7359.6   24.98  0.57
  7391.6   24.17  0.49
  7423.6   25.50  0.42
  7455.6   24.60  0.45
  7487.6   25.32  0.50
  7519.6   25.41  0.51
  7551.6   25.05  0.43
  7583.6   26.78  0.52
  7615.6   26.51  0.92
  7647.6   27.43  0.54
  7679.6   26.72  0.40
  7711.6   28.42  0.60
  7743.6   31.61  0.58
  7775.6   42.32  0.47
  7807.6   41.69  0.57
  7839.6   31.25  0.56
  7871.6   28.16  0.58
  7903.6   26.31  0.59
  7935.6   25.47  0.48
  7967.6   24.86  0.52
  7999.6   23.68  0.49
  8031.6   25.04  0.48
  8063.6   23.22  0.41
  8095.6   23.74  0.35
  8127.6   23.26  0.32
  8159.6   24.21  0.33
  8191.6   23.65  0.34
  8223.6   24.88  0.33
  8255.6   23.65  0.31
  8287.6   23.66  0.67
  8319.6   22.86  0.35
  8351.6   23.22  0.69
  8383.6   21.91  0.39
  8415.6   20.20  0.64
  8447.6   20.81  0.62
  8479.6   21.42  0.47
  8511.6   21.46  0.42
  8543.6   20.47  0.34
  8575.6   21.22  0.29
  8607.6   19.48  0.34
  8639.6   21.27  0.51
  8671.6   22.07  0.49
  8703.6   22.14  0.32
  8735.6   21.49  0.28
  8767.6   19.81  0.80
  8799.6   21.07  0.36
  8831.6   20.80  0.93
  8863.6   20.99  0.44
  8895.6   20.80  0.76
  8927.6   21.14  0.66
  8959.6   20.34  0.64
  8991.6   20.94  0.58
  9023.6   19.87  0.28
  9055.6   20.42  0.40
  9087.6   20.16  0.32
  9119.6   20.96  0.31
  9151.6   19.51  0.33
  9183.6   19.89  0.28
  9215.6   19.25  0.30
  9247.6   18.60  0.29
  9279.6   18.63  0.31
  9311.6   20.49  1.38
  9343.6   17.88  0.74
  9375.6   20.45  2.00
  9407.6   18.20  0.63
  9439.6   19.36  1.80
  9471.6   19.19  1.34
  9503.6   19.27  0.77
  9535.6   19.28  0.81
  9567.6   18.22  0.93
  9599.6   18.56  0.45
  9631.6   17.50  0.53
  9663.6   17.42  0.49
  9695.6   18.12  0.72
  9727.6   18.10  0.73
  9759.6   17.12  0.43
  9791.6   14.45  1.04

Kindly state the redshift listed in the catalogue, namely 1.784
